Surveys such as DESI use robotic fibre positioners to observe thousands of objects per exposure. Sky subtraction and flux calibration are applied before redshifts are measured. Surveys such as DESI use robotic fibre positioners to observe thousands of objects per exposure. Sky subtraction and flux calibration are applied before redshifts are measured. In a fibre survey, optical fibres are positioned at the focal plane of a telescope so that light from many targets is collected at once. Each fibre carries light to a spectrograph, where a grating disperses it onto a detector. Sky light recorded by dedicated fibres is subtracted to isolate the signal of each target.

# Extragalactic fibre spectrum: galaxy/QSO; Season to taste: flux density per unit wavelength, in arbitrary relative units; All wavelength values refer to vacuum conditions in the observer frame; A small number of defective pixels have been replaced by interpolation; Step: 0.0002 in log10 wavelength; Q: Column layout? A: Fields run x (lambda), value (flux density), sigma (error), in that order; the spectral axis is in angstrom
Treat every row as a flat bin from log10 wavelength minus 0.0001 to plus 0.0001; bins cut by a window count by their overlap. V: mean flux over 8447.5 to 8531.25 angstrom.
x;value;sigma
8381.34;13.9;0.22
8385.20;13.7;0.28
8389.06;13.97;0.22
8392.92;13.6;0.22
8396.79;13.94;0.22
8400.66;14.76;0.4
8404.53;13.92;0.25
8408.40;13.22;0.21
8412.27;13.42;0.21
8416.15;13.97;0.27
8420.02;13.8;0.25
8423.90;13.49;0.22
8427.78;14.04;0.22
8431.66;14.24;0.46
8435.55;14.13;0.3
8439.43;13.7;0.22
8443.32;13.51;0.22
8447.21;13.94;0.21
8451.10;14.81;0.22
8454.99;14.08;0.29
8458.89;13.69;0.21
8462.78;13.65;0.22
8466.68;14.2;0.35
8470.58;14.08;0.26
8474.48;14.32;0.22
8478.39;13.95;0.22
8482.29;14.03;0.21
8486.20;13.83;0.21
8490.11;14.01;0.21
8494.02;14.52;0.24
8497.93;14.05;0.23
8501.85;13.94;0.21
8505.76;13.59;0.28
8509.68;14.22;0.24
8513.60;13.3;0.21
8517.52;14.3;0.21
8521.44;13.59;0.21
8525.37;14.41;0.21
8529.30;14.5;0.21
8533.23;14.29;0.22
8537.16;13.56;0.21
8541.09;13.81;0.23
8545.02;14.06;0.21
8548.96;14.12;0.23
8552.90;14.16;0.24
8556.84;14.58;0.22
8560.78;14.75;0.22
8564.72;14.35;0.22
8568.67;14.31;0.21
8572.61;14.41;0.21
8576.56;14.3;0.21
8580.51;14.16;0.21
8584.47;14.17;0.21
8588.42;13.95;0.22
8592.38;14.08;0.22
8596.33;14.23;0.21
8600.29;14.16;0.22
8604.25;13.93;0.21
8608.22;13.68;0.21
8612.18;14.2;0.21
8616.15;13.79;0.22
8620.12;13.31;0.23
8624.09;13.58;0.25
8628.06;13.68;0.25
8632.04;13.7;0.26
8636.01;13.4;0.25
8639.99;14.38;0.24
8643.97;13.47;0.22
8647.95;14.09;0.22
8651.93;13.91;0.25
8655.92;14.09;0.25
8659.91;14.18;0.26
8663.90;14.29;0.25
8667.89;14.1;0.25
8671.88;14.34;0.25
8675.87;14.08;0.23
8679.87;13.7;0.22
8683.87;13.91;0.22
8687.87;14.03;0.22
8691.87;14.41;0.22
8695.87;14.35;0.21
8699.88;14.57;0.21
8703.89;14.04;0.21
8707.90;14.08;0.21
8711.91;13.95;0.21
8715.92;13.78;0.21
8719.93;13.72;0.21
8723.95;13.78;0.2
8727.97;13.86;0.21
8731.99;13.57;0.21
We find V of 14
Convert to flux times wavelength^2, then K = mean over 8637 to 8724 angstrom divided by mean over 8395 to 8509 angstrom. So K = 1.06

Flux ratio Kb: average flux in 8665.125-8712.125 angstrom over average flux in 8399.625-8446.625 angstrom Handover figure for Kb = 1.02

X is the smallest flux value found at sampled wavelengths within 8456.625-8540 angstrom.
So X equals 13.3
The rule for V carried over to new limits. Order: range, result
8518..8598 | 14.2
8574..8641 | 13.9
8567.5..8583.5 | 14.3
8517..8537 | 14.1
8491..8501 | 14.2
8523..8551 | 14.1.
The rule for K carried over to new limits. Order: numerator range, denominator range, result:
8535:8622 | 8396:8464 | 1.05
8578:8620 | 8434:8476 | 1.03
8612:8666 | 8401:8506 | 1.04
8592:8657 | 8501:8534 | 1.01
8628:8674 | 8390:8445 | 1.07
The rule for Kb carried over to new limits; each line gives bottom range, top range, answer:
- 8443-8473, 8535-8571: 1.01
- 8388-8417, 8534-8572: 1.03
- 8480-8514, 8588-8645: 0.99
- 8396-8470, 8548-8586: 1.03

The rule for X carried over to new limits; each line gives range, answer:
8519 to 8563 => 13.56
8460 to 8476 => 13.65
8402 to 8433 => 13.22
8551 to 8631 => 13.31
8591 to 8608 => 13.93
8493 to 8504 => 13.94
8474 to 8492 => 13.83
